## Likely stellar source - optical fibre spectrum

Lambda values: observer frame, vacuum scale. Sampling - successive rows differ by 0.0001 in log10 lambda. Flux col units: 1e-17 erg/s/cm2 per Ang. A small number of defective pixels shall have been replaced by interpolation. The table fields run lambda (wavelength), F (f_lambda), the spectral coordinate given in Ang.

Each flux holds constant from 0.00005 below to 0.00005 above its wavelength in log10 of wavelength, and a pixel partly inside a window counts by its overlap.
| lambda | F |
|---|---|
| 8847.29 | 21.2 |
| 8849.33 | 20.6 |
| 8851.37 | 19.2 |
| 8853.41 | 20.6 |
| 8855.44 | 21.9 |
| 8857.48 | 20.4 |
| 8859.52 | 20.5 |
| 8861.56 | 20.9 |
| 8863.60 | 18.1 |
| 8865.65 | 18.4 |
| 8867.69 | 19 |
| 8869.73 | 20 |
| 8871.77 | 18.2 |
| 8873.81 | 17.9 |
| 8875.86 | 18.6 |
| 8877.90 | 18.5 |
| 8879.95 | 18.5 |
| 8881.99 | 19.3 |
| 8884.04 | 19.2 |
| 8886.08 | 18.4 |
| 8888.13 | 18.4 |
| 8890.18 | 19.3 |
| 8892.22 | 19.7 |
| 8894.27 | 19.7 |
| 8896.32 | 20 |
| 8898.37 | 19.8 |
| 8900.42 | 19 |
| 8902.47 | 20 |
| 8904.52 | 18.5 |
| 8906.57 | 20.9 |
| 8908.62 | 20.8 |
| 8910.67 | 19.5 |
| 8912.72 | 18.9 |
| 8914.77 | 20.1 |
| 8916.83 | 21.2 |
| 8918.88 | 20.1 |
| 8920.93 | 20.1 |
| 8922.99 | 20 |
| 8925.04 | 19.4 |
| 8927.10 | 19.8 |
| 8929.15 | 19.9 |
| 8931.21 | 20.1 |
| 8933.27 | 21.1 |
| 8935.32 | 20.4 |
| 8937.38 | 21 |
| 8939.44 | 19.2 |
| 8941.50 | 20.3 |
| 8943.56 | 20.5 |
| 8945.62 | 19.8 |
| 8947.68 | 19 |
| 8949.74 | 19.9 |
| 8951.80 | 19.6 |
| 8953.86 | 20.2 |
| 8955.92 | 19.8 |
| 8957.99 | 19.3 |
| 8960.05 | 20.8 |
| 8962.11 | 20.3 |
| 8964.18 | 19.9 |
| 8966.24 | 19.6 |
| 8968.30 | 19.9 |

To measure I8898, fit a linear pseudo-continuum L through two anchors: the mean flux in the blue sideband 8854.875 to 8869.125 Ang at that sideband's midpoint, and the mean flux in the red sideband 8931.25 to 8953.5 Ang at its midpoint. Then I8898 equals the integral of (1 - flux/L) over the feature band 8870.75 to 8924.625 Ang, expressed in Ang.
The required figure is 1.4 Ang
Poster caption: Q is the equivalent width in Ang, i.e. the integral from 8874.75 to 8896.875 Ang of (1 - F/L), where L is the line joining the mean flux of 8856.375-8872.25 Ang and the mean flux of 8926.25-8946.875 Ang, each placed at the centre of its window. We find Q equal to 0.8 Ang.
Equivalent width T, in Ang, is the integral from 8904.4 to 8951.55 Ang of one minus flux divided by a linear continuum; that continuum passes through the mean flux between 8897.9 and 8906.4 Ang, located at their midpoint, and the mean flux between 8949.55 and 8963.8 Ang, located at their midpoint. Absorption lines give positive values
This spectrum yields -0.8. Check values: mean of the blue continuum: 19.5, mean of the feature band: 20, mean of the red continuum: 20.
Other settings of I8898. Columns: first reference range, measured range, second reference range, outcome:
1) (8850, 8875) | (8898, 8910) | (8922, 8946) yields 0.1 Ang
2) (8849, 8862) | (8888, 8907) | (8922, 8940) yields 0.7 Ang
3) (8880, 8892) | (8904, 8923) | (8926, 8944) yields -0.4 Ang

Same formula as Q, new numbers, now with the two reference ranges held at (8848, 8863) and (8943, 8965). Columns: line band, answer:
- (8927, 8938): -0.2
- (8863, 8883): 1.7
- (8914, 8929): 0.0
